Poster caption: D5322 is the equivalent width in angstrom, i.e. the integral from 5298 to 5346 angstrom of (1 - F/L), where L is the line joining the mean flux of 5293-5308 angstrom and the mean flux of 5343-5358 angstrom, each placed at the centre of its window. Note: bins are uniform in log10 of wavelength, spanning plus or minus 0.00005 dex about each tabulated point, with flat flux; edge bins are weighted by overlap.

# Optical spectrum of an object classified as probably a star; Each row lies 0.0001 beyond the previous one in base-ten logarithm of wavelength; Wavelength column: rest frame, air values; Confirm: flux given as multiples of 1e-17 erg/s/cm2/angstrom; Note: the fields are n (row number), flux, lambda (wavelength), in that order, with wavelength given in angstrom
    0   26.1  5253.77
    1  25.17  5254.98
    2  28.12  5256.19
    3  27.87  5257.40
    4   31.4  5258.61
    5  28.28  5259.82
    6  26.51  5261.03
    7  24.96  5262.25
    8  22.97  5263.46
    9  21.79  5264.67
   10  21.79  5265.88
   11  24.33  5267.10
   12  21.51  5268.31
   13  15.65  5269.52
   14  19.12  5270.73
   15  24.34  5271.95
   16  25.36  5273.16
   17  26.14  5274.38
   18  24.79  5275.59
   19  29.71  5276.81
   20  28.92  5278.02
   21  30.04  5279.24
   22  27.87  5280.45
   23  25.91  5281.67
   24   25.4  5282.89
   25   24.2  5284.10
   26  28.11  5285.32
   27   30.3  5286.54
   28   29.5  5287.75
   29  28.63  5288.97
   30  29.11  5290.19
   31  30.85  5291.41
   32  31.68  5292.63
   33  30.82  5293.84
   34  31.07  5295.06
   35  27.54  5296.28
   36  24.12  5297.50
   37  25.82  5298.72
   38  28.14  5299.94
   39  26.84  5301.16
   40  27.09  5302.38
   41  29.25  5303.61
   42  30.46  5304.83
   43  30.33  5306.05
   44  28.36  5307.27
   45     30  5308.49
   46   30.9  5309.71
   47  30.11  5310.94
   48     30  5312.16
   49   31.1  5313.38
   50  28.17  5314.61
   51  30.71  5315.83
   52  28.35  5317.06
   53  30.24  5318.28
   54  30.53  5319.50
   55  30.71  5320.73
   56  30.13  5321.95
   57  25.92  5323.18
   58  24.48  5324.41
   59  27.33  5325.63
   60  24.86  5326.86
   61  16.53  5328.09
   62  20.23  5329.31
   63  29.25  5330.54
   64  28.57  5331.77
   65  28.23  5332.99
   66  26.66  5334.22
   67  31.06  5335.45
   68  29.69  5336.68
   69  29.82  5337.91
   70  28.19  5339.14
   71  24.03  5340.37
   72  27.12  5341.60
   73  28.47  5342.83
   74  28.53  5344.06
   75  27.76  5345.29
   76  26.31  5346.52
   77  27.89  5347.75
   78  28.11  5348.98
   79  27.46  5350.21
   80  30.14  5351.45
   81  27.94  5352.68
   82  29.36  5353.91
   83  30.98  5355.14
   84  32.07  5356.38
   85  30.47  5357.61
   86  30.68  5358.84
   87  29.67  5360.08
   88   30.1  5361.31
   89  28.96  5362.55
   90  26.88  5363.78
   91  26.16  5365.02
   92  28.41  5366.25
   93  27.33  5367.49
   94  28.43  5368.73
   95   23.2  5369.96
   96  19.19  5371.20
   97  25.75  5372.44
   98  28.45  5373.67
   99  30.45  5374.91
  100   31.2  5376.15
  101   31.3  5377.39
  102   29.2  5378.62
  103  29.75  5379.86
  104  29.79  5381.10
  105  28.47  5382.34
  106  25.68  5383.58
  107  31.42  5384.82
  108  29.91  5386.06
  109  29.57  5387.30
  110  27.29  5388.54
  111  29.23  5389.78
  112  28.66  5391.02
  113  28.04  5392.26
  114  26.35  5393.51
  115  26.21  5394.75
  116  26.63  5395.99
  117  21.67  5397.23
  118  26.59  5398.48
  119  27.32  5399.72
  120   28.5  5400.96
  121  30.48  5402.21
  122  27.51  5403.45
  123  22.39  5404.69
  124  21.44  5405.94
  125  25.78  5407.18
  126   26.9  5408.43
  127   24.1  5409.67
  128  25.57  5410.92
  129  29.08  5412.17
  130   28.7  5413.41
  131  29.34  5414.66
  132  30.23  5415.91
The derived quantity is 1.0 angstrom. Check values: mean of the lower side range 28.4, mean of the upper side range 28.9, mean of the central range 28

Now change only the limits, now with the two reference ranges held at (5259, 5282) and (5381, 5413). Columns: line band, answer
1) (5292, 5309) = -2.25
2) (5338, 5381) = -3.07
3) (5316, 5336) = -1.05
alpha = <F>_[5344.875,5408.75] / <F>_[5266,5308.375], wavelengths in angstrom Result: 1.03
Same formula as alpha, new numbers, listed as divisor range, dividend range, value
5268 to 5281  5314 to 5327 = 1.14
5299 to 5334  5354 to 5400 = 1.00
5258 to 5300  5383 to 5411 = 1.02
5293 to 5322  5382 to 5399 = 0.94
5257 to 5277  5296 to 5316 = 1.18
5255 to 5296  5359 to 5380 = 1.05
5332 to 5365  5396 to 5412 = 0.90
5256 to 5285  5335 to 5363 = 1.14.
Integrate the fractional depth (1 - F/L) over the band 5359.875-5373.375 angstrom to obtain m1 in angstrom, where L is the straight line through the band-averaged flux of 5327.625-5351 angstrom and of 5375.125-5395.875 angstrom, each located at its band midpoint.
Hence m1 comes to 0.7 angstrom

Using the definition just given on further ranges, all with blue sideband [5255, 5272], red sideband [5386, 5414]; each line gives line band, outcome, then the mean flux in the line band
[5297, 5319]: -3.39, 28.9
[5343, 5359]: -1.93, 29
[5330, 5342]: -1.26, 28.3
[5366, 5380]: -0.71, 27.6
